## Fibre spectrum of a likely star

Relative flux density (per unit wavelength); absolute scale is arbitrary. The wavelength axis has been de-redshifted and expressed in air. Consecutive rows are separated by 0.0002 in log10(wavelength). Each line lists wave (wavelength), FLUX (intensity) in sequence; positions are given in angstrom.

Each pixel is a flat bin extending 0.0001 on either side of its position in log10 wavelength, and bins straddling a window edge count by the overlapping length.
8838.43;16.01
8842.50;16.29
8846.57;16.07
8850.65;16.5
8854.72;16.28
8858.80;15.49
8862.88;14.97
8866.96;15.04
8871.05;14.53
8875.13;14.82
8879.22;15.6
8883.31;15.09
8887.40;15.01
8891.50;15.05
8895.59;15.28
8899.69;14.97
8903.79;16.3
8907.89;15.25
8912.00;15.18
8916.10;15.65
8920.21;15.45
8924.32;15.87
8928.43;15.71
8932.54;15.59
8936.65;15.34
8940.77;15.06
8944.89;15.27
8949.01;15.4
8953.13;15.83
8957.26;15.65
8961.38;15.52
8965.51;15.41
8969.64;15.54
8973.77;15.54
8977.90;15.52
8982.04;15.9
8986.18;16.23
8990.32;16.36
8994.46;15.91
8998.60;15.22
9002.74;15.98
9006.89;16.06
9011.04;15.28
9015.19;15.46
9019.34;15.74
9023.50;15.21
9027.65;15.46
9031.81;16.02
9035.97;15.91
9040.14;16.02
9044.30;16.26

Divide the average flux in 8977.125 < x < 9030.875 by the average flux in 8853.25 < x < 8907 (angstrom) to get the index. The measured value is 1.03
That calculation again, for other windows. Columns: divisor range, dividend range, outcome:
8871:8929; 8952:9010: 1.03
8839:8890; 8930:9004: 1.01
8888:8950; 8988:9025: 1.02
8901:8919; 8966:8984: 1.00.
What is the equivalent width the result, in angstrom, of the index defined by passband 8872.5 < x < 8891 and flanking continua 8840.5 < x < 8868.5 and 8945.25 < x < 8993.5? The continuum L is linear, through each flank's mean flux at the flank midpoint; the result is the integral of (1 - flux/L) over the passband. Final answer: 0.8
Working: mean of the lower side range 15.8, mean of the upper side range 15.7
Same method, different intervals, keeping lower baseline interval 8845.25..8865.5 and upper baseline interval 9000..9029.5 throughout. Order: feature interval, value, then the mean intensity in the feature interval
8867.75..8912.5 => 1.7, 15.2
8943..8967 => 0.3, 15.5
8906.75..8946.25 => 0.7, 15.4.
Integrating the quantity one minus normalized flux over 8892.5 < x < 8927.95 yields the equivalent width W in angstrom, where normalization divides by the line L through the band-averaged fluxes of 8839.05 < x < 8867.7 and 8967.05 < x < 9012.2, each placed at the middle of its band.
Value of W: 0.7 angstrom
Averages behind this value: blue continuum 15.9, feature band 15.5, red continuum 15.8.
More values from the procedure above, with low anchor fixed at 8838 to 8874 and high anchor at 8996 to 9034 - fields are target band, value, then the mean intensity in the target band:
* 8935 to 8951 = 0.4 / 15.3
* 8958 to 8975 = 0.1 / 15.5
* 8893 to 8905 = 0.2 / 15.4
